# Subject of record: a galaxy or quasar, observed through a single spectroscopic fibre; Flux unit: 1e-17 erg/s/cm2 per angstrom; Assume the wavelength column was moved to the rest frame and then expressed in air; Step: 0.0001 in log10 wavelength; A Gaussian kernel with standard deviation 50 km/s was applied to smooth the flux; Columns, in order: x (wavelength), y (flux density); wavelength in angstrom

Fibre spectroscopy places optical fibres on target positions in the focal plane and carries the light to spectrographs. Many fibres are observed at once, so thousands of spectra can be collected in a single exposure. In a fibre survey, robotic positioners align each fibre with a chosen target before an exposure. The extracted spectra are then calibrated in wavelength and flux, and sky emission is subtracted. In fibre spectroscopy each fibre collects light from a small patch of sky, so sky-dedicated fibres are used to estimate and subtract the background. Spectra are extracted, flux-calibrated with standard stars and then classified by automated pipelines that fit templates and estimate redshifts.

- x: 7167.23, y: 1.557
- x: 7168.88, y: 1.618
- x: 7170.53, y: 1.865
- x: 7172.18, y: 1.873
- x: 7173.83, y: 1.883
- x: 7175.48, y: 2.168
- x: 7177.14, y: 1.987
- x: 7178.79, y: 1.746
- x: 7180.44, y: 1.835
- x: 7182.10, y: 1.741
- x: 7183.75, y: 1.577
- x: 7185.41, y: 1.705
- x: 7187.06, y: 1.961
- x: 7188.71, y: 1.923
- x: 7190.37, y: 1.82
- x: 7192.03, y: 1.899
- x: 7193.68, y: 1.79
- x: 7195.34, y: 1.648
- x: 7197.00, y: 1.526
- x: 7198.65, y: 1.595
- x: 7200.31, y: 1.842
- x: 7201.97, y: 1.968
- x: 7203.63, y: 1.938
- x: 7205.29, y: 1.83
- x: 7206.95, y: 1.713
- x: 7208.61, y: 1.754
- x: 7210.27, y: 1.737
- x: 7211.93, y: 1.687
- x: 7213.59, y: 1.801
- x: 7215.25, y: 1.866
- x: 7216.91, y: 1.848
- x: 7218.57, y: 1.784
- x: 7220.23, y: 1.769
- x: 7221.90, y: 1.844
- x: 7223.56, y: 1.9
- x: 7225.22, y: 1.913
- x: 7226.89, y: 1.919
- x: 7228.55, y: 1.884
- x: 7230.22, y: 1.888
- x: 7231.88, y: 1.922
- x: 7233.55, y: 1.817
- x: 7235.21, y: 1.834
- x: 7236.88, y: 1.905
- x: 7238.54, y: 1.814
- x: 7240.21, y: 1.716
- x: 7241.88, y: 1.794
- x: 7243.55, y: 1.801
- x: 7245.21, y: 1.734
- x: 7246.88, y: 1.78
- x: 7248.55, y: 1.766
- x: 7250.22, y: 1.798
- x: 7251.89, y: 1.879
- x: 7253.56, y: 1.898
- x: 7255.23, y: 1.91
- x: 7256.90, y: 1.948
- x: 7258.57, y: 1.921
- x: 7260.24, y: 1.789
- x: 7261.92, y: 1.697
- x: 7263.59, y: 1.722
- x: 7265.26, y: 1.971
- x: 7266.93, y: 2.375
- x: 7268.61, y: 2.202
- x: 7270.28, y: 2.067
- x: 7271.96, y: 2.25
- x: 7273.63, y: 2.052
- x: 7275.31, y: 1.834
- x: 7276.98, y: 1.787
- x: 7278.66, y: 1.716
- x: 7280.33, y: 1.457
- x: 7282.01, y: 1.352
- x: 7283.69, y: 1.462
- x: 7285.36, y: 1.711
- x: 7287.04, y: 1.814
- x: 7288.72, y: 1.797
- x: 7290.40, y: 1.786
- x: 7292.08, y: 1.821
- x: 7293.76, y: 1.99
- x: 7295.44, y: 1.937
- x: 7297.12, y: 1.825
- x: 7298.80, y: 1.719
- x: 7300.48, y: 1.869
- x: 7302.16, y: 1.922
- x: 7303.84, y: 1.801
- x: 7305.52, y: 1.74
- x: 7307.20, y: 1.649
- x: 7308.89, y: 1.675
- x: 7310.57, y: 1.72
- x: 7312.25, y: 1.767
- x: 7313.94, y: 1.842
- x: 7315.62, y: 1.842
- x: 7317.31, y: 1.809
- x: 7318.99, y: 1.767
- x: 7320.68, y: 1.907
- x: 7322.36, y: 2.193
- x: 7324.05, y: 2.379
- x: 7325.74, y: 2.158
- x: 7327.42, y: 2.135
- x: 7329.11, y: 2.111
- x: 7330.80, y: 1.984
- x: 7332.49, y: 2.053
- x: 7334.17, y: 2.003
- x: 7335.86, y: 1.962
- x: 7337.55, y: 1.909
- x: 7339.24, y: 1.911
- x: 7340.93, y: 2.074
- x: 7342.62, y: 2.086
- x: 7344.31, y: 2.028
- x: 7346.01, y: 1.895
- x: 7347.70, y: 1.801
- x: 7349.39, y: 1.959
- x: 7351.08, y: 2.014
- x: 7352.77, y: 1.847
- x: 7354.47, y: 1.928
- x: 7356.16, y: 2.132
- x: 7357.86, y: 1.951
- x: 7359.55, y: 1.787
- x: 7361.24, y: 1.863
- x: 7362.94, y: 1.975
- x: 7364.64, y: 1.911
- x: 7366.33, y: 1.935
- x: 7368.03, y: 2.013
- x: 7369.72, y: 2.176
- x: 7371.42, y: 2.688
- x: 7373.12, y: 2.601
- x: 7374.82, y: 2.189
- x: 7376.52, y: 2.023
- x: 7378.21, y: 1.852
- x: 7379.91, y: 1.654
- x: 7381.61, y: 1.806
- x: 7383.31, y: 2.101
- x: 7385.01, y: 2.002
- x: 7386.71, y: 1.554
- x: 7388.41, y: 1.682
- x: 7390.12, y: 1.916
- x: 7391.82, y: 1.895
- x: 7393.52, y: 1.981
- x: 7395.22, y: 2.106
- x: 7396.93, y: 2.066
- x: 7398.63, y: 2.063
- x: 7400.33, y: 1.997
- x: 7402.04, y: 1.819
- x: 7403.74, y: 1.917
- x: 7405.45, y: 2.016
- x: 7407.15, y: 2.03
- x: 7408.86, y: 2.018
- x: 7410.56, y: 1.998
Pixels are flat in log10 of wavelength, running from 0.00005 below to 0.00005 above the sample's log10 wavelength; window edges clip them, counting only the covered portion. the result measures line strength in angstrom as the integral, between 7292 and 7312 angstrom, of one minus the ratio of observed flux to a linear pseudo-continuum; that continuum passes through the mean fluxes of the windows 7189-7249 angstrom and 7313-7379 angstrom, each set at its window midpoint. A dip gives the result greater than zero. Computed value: 1.4 angstrom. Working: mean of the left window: 1.81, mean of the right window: 2.02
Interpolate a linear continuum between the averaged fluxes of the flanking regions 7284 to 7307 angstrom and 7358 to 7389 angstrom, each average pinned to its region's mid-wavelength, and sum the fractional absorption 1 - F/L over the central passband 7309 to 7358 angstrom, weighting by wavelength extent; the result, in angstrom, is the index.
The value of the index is -1.73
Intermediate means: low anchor 1.81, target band 1.97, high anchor 1.99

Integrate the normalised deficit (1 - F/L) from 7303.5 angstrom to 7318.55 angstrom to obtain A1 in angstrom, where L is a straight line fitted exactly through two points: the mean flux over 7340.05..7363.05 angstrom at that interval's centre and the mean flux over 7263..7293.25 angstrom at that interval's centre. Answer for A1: 1.1 angstrom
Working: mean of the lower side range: 1.85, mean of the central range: 1.76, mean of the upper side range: 1.95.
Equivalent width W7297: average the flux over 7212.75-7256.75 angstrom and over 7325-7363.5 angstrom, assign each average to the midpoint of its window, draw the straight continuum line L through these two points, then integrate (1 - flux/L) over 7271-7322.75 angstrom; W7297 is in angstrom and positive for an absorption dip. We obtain 3.29 angstrom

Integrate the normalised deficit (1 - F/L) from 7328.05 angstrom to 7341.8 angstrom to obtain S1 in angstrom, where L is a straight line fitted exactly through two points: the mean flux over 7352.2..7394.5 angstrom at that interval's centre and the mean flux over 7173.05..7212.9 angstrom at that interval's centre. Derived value -0.4 angstrom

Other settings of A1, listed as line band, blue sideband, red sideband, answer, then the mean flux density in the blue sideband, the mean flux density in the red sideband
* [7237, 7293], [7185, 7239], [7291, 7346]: 1.2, 1.82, 1.92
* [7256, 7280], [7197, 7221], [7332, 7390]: -1.0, 1.79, 1.98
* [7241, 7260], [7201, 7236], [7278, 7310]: -0.4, 1.84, 1.74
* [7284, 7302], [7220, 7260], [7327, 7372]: 1.0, 1.85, 2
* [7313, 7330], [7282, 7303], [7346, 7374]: -1.1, 1.79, 2.03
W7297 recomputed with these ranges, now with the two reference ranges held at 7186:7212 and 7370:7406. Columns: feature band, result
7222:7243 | -0.34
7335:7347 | -0.19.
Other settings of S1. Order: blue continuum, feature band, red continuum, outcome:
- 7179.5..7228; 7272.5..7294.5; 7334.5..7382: 1.9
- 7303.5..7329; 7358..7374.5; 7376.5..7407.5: -1.6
